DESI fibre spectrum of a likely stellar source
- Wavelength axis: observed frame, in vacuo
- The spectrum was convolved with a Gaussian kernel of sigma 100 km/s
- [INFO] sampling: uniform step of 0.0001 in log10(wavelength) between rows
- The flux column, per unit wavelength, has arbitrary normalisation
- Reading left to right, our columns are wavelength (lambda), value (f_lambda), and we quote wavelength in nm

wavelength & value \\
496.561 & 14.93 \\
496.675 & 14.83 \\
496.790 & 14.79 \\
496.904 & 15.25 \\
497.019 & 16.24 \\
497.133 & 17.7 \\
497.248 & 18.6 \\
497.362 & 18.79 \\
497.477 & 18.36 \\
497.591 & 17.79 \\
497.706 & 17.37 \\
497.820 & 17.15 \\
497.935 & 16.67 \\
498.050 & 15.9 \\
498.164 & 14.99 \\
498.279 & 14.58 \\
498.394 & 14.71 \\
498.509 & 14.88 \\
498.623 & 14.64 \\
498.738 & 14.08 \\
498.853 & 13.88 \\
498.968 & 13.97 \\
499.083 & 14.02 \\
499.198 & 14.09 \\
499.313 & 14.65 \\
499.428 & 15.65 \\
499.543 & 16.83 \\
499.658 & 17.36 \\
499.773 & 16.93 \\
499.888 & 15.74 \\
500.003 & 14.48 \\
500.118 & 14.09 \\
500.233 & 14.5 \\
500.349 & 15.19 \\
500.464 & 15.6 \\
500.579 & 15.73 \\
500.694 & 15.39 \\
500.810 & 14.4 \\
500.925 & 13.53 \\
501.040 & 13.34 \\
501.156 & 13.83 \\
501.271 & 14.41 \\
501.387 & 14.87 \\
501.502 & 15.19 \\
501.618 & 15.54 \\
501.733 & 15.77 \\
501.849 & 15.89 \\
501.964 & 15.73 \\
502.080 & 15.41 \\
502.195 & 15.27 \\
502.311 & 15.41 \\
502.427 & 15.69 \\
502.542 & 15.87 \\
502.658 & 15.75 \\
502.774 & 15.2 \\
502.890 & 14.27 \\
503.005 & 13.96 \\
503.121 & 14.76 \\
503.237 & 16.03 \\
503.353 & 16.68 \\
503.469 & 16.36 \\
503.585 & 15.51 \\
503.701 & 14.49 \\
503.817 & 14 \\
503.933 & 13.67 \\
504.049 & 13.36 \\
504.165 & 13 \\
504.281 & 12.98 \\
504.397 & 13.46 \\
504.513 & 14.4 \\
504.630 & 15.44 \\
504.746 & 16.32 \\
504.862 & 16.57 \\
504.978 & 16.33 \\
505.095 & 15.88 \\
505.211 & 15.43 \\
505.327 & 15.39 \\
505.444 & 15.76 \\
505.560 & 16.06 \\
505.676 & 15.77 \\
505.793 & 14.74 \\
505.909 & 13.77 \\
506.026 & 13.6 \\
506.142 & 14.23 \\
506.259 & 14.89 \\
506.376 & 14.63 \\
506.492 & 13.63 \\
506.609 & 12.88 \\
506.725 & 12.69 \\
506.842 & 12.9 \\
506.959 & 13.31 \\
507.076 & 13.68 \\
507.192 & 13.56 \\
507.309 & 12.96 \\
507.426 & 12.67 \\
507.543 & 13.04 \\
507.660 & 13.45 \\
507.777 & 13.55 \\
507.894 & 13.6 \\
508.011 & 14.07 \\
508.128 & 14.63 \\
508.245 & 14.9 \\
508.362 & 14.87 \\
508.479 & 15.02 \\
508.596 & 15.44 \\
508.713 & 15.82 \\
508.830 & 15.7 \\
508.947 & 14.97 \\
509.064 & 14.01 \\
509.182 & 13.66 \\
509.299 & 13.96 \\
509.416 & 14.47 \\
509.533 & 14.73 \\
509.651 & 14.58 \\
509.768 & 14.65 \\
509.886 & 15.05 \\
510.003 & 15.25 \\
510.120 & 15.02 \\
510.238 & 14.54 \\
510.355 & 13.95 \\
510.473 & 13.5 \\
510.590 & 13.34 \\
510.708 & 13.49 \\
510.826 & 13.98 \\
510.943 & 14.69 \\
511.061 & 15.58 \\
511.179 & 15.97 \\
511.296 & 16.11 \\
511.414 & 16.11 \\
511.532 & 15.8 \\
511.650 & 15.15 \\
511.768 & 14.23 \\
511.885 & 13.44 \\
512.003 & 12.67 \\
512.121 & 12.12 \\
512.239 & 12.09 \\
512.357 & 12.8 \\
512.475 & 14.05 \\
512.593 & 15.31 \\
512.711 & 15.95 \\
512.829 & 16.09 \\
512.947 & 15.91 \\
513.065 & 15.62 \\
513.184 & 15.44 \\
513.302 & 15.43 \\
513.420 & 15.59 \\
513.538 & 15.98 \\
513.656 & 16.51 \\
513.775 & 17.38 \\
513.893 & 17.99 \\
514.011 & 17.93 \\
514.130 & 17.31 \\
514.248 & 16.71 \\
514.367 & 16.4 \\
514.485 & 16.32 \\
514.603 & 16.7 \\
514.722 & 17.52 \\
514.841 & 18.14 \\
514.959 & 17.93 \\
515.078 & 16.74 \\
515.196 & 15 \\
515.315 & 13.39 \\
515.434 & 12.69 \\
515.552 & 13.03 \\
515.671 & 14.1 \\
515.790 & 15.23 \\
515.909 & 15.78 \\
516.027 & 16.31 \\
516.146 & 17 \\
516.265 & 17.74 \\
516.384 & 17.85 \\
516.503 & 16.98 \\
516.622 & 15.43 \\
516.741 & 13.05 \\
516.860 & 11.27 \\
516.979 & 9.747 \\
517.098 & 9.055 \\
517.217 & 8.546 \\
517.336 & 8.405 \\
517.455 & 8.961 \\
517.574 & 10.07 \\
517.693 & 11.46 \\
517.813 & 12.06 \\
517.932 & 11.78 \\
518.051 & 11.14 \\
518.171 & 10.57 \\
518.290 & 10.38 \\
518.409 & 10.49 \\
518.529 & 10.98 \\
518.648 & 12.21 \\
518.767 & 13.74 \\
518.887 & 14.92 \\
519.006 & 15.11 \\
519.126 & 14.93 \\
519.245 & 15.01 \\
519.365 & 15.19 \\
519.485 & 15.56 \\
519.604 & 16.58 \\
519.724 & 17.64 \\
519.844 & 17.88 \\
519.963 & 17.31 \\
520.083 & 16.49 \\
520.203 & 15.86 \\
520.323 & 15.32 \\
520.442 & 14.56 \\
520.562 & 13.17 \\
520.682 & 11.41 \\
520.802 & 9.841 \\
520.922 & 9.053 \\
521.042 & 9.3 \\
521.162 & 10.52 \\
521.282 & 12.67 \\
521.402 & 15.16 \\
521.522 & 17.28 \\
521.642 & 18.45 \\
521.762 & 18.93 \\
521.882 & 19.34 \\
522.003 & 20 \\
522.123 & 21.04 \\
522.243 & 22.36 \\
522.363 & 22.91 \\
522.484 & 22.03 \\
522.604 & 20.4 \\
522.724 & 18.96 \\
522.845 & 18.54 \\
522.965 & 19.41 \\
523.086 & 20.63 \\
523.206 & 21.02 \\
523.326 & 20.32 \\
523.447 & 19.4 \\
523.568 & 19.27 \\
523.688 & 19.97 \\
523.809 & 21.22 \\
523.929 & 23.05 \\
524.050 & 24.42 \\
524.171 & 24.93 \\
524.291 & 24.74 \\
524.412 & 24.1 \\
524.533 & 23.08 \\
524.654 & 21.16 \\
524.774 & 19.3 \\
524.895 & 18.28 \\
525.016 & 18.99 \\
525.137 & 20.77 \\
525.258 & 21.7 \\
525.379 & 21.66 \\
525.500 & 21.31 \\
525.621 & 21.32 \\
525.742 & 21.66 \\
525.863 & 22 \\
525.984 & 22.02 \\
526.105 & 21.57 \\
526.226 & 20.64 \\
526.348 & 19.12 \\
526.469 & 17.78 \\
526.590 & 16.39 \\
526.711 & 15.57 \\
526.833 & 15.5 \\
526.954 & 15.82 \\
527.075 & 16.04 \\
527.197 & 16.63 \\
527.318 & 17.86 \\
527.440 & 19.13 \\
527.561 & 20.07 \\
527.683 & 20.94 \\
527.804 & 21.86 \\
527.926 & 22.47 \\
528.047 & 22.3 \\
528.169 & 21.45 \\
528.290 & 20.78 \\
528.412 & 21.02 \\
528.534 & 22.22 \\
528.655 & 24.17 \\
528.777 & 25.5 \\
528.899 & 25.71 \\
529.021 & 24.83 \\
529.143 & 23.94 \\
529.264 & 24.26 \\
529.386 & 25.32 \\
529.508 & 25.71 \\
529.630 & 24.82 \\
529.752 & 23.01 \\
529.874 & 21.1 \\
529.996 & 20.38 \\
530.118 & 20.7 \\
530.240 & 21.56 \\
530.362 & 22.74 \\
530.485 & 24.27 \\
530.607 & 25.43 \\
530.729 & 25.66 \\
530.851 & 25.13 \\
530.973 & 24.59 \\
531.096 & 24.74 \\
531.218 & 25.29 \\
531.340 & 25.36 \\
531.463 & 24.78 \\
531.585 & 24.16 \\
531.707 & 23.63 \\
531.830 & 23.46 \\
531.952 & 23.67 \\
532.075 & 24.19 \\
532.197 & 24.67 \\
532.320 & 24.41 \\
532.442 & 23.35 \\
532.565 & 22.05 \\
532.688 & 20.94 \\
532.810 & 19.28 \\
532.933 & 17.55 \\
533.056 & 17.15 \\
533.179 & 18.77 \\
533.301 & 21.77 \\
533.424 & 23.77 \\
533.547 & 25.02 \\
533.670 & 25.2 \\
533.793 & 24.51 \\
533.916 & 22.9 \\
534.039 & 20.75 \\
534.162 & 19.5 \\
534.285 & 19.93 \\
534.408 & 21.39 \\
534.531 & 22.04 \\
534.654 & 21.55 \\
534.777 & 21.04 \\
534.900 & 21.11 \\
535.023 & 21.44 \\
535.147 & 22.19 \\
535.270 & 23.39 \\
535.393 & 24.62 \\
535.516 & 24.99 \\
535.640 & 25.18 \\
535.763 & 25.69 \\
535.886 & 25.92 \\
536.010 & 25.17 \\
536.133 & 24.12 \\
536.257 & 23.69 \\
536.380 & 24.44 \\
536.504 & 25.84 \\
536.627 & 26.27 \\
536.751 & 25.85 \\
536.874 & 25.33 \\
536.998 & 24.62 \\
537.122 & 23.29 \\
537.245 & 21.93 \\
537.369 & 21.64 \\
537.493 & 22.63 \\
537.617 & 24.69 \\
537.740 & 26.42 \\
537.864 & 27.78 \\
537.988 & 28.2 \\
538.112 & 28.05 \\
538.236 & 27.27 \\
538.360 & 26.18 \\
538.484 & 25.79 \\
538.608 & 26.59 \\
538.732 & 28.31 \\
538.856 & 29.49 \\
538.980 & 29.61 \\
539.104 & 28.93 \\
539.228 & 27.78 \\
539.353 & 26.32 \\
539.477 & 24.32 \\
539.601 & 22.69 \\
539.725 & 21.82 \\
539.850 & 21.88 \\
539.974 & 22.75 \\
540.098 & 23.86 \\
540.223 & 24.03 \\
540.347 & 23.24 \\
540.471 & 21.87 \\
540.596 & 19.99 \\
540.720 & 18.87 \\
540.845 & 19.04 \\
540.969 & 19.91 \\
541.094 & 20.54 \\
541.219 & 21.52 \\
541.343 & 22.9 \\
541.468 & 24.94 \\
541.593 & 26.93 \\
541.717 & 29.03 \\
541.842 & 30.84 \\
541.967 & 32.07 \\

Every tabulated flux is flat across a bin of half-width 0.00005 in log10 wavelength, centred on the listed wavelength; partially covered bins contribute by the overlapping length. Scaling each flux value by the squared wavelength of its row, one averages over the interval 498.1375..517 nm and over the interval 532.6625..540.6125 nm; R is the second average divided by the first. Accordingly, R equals 1.8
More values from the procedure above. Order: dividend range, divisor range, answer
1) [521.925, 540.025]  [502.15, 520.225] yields 1.68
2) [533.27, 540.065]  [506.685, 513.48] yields 1.88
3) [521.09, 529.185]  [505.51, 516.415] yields 1.44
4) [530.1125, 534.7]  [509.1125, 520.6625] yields 1.68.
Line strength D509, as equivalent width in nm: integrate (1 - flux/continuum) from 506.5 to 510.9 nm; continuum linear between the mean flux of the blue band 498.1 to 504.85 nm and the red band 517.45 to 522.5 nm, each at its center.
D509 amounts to 0.21 nm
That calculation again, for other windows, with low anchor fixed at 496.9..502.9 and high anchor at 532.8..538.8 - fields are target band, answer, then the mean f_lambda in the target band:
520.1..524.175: 0.55 nm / 17.9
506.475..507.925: 0.34 nm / 13.2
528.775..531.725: -0.21 nm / 24.1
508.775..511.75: 0.53 nm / 14.7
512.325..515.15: 0.35 nm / 16.4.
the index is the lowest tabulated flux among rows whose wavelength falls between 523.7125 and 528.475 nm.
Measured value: 15.5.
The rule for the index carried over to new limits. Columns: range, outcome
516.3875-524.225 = 8.405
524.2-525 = 18.28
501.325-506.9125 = 12.69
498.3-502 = 13.34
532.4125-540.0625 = 17.15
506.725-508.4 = 12.67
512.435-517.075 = 9.747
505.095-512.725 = 12.09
